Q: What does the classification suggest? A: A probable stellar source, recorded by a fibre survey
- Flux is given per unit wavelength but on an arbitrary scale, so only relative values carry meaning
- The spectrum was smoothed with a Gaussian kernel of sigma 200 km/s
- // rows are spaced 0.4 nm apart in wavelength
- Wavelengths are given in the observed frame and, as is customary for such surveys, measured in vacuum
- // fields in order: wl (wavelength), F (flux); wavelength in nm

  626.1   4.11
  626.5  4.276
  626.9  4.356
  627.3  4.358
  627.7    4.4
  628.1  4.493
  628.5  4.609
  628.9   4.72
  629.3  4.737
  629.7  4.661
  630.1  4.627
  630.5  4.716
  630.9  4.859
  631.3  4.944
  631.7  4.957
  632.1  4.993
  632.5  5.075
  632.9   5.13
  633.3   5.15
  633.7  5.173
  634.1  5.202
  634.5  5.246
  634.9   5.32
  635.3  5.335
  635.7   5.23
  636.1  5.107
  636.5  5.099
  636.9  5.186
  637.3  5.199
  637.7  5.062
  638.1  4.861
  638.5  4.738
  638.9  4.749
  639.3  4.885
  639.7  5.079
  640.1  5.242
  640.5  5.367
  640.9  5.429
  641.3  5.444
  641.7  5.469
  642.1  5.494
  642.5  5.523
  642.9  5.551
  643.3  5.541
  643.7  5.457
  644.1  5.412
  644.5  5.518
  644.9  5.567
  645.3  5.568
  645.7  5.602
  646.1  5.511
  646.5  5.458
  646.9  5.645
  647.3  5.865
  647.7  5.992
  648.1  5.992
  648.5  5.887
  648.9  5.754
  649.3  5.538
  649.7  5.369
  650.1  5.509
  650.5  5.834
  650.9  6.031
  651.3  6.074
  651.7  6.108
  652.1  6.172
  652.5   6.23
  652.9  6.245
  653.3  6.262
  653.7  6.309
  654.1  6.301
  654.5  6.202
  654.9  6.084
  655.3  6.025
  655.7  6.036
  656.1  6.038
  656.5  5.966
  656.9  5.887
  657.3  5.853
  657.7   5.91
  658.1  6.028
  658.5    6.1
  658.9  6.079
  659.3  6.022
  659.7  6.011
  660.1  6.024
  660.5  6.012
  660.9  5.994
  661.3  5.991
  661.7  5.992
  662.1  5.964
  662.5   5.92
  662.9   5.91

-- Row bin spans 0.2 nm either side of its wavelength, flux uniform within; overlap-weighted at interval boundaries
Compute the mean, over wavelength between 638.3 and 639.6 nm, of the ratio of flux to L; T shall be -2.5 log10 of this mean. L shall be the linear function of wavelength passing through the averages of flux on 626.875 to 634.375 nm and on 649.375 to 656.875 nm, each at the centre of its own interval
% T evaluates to 0.10 mag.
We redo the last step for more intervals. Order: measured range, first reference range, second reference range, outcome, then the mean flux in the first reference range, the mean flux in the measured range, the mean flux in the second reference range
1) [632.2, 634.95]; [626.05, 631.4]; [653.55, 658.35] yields -0.07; 4.57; 5.17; 6.05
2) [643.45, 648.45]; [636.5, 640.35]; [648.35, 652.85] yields -0.02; 5.01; 5.64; 5.88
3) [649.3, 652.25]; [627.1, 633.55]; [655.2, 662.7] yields -0.04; 4.78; 5.84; 5.99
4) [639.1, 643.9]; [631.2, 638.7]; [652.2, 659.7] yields 0.01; 5.11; 5.37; 6.09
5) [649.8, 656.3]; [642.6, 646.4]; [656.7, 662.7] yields -0.05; 5.52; 6.08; 5.99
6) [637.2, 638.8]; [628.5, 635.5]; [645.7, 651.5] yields 0.07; 4.98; 4.94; 5.74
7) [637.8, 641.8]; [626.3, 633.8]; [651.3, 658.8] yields 0.03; 4.74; 5.12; 6.1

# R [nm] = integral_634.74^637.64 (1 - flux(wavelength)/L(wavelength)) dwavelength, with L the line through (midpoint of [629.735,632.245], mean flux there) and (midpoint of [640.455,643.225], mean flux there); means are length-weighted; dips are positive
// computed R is -0.034 nm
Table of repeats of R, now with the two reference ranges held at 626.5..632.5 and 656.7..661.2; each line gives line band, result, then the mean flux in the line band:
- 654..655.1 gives -0.07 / 6.19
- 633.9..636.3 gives -0.15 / 5.24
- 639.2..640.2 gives 0.01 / 5.07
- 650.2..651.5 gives -0.07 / 5.94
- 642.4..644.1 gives -0.07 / 5.51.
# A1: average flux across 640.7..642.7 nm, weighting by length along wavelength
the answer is 5.47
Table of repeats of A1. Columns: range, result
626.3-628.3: 4.38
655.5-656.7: 6.01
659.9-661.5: 6.01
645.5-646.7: 5.52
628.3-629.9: 4.68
